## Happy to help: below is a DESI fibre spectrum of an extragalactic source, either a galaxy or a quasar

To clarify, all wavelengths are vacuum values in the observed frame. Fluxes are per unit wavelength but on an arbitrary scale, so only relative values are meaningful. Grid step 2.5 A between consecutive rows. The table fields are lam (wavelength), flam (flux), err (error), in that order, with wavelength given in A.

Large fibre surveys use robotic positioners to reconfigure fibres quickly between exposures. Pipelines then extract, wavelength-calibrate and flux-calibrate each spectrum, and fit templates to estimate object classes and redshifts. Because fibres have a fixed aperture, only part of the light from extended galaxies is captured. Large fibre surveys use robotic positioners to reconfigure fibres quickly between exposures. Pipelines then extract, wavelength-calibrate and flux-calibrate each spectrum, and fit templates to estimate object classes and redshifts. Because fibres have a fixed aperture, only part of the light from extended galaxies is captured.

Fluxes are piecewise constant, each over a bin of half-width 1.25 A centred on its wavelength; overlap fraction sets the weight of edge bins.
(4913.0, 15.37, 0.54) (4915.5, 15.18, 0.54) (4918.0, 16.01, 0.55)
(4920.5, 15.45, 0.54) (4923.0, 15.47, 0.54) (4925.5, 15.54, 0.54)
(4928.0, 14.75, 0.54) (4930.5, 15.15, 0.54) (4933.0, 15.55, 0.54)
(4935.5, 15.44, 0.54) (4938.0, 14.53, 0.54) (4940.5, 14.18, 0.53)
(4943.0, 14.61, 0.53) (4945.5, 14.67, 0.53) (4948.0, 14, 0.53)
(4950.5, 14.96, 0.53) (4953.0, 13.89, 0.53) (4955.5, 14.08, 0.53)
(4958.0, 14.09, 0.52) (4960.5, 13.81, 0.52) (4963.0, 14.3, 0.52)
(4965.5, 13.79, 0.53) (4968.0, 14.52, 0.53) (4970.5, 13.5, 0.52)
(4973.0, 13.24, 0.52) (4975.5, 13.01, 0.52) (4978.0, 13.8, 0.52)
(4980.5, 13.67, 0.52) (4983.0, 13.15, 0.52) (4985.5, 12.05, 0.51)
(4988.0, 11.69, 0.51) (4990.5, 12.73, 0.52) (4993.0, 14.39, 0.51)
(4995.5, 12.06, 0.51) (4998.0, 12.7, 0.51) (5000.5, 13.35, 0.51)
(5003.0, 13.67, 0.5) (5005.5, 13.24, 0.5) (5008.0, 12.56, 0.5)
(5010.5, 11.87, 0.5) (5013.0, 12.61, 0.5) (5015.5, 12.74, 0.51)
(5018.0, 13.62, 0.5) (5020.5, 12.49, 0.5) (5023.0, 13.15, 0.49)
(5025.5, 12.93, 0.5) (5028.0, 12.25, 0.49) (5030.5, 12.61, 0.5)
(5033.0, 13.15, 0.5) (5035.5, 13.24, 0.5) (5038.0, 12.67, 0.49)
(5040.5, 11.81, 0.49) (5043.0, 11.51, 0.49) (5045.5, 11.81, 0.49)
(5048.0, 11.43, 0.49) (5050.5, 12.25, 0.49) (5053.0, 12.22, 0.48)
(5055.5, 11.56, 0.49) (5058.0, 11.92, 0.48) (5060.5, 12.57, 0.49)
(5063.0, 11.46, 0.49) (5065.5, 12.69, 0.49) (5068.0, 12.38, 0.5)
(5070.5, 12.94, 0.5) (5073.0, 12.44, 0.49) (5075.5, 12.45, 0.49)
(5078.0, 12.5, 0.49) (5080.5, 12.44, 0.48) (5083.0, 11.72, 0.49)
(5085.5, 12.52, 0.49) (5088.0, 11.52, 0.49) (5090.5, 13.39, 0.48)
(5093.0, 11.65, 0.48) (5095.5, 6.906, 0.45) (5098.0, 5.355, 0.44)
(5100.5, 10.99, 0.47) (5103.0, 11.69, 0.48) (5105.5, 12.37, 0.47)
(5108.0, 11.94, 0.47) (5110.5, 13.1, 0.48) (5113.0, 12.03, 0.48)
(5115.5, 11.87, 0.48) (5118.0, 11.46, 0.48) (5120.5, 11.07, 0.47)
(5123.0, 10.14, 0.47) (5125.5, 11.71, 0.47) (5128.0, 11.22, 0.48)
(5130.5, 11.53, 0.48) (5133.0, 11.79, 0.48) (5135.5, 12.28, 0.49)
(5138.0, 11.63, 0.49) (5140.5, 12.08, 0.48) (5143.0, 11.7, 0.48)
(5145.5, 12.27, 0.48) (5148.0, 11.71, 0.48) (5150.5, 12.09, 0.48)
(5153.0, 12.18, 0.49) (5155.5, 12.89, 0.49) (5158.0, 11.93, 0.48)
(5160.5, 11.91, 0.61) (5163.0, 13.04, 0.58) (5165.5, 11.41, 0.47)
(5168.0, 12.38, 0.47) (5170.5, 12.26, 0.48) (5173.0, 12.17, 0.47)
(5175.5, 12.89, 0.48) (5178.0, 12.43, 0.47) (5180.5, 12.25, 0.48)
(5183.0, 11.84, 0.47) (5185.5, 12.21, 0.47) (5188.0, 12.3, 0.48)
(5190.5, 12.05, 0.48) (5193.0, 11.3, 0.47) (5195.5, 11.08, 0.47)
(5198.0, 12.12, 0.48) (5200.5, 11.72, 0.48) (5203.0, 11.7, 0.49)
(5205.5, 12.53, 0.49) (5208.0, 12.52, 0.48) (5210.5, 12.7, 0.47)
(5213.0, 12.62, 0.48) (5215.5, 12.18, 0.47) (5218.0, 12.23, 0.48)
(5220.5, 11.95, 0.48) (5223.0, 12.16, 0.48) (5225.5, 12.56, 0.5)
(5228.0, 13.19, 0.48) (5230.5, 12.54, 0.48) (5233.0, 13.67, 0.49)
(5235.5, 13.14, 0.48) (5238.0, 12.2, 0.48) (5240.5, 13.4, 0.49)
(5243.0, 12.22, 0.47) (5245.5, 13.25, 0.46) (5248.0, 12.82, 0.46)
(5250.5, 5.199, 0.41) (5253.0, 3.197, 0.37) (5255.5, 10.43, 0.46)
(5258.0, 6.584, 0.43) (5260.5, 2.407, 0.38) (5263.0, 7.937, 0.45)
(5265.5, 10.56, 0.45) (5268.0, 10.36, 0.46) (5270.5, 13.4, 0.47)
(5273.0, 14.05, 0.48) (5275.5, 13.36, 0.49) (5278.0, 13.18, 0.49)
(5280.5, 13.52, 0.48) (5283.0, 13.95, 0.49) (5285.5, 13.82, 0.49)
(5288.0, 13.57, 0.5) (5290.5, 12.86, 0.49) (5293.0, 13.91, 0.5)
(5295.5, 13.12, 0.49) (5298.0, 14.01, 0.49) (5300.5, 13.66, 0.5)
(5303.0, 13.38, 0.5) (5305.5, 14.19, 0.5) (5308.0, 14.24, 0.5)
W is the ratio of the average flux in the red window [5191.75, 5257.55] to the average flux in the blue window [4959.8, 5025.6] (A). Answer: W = 0.9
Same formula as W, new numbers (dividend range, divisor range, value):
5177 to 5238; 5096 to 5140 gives 1.09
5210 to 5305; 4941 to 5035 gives 0.89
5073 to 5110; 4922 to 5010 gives 0.82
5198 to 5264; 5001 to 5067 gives 0.89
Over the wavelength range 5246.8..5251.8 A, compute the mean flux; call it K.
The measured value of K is 8.91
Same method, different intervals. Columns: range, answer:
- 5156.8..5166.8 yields 12.1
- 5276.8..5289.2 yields 13.6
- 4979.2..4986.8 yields 13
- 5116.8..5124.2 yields 10.9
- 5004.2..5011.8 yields 12.6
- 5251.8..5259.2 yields 6.76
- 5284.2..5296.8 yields 13.5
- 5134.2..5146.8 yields 12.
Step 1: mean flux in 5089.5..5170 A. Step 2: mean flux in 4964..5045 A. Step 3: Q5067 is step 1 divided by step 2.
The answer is 0.9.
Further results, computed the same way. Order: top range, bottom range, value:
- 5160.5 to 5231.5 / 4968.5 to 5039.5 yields 0.94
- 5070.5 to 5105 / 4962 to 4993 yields 0.85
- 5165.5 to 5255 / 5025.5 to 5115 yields 1.00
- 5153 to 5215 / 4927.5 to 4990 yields 0.87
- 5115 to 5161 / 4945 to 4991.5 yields 0.86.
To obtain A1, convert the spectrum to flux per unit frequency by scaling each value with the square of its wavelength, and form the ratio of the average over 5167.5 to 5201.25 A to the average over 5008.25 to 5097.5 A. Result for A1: 1.05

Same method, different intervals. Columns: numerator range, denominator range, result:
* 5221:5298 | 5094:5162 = 1.07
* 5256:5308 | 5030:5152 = 1.11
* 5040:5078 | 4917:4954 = 0.85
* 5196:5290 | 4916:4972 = 0.89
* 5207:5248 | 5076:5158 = 1.14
